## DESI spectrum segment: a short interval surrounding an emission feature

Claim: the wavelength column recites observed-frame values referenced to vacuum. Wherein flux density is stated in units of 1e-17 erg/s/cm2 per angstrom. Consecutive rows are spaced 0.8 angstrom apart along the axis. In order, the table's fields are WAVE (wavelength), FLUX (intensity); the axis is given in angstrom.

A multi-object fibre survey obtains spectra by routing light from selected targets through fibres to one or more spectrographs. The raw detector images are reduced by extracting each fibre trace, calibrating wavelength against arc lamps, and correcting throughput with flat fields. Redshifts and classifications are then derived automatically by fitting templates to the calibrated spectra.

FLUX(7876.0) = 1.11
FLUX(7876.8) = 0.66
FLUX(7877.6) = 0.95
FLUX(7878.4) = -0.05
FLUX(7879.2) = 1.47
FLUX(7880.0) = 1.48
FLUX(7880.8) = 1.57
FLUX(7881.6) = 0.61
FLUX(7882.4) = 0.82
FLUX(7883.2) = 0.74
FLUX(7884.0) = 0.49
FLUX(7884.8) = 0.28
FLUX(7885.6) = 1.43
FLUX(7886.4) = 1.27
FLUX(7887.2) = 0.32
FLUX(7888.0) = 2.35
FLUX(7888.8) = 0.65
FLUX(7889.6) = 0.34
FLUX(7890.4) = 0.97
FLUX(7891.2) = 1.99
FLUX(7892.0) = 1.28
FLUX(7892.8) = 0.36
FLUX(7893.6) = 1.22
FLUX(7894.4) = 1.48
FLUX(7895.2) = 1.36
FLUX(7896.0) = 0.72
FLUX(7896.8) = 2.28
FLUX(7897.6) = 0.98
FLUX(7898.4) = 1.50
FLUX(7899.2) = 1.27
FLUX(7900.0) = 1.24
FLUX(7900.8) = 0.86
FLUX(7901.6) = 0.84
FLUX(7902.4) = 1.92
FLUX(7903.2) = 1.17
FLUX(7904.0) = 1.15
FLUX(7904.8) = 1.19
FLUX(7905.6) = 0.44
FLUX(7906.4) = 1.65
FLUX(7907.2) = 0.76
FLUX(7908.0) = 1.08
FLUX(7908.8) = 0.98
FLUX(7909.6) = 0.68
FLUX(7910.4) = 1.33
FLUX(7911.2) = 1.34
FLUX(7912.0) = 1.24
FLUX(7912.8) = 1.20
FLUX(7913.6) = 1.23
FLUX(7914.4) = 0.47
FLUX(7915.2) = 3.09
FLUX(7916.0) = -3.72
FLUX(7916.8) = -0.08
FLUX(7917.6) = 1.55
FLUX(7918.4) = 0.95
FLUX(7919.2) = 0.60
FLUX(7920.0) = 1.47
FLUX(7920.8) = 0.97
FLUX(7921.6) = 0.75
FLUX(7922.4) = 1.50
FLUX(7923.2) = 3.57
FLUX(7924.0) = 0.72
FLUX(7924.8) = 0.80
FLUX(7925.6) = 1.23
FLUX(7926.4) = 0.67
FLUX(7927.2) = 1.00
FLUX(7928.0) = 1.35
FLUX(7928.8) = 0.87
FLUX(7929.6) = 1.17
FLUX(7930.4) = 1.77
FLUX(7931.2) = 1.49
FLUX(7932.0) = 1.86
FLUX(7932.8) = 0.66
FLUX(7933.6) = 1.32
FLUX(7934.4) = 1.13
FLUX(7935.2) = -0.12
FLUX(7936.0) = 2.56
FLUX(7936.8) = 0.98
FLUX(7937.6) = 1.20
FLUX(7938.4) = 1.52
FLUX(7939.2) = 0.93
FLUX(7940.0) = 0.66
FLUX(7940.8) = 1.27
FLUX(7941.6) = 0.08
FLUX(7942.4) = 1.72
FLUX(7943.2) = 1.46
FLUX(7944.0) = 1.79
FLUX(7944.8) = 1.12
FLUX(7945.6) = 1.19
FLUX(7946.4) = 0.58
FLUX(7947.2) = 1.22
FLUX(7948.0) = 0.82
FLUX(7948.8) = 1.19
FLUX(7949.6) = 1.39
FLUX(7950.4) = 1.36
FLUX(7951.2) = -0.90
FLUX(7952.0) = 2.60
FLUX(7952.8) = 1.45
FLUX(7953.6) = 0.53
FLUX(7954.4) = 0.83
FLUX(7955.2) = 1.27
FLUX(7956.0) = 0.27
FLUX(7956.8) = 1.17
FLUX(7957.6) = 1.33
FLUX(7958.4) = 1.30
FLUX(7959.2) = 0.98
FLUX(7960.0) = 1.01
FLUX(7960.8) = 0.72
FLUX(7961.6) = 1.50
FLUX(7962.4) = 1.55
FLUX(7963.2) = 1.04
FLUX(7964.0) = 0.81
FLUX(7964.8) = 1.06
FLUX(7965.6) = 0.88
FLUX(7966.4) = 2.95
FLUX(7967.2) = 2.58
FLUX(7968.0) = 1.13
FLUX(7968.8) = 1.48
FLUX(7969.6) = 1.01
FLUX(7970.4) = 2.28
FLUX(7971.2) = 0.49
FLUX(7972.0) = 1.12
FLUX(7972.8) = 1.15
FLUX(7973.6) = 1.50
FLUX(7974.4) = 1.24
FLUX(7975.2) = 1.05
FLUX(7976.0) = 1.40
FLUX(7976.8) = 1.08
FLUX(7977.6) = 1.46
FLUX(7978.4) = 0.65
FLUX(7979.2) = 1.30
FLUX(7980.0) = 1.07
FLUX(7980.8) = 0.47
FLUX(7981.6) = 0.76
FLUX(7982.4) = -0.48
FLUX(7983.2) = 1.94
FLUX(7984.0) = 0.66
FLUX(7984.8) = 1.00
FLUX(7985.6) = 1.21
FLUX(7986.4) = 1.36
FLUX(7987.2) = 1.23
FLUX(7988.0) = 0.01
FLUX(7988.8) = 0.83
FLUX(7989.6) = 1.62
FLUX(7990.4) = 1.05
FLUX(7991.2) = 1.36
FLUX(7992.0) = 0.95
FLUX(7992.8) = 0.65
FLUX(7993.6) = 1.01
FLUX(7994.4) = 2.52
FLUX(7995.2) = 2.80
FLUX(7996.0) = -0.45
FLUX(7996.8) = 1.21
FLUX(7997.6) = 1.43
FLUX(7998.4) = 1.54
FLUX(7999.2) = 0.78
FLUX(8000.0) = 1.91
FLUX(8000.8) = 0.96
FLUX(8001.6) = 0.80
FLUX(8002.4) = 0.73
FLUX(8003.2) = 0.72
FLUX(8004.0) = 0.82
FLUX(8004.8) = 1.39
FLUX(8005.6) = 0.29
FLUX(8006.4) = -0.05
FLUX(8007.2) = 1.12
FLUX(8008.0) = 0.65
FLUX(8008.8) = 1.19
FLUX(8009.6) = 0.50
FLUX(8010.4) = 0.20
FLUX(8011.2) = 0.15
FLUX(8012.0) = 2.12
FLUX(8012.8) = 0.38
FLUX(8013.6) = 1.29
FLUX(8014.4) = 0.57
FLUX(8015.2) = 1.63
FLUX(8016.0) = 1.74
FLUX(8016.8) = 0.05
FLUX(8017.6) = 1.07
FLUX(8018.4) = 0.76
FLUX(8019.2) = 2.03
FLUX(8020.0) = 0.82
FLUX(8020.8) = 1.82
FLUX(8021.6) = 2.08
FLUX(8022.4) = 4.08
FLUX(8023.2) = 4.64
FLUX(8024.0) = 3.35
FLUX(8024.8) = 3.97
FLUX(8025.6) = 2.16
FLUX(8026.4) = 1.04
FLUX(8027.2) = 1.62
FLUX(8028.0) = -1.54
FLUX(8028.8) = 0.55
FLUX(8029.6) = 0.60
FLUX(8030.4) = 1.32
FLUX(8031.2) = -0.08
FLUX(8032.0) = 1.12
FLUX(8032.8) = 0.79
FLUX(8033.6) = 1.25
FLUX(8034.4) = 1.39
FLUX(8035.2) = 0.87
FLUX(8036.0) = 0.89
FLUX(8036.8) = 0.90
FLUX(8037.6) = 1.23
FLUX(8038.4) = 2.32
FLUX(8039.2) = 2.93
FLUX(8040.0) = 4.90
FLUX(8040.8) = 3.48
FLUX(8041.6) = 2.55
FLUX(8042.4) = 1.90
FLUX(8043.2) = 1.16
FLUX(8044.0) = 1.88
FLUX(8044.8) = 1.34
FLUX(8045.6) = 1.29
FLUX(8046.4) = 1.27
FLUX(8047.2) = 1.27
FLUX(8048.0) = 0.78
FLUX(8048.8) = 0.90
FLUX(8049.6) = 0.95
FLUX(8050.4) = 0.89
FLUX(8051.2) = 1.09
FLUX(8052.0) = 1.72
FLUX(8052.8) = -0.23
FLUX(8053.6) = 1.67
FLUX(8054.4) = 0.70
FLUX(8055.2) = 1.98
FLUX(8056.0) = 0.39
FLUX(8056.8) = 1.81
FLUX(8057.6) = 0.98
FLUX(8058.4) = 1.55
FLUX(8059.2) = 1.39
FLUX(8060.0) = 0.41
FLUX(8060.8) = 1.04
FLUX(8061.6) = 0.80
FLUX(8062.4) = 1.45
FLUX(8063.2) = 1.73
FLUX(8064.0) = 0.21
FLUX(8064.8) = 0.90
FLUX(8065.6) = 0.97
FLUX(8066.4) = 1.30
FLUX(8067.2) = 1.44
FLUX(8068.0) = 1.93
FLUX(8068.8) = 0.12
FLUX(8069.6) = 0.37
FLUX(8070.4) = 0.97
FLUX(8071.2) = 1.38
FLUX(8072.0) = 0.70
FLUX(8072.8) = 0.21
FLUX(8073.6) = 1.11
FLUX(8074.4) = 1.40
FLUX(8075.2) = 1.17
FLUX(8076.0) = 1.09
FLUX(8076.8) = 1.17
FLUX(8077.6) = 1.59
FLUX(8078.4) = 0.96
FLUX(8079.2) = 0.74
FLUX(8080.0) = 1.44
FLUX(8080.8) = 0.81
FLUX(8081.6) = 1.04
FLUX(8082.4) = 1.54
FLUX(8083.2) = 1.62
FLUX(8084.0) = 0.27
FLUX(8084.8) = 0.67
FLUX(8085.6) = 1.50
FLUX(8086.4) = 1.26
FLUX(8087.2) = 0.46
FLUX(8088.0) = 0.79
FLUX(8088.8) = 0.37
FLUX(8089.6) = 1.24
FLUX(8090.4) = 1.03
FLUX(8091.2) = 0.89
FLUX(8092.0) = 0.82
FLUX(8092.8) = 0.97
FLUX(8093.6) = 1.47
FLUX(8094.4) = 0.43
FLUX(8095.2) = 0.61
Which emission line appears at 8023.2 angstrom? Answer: [S II]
